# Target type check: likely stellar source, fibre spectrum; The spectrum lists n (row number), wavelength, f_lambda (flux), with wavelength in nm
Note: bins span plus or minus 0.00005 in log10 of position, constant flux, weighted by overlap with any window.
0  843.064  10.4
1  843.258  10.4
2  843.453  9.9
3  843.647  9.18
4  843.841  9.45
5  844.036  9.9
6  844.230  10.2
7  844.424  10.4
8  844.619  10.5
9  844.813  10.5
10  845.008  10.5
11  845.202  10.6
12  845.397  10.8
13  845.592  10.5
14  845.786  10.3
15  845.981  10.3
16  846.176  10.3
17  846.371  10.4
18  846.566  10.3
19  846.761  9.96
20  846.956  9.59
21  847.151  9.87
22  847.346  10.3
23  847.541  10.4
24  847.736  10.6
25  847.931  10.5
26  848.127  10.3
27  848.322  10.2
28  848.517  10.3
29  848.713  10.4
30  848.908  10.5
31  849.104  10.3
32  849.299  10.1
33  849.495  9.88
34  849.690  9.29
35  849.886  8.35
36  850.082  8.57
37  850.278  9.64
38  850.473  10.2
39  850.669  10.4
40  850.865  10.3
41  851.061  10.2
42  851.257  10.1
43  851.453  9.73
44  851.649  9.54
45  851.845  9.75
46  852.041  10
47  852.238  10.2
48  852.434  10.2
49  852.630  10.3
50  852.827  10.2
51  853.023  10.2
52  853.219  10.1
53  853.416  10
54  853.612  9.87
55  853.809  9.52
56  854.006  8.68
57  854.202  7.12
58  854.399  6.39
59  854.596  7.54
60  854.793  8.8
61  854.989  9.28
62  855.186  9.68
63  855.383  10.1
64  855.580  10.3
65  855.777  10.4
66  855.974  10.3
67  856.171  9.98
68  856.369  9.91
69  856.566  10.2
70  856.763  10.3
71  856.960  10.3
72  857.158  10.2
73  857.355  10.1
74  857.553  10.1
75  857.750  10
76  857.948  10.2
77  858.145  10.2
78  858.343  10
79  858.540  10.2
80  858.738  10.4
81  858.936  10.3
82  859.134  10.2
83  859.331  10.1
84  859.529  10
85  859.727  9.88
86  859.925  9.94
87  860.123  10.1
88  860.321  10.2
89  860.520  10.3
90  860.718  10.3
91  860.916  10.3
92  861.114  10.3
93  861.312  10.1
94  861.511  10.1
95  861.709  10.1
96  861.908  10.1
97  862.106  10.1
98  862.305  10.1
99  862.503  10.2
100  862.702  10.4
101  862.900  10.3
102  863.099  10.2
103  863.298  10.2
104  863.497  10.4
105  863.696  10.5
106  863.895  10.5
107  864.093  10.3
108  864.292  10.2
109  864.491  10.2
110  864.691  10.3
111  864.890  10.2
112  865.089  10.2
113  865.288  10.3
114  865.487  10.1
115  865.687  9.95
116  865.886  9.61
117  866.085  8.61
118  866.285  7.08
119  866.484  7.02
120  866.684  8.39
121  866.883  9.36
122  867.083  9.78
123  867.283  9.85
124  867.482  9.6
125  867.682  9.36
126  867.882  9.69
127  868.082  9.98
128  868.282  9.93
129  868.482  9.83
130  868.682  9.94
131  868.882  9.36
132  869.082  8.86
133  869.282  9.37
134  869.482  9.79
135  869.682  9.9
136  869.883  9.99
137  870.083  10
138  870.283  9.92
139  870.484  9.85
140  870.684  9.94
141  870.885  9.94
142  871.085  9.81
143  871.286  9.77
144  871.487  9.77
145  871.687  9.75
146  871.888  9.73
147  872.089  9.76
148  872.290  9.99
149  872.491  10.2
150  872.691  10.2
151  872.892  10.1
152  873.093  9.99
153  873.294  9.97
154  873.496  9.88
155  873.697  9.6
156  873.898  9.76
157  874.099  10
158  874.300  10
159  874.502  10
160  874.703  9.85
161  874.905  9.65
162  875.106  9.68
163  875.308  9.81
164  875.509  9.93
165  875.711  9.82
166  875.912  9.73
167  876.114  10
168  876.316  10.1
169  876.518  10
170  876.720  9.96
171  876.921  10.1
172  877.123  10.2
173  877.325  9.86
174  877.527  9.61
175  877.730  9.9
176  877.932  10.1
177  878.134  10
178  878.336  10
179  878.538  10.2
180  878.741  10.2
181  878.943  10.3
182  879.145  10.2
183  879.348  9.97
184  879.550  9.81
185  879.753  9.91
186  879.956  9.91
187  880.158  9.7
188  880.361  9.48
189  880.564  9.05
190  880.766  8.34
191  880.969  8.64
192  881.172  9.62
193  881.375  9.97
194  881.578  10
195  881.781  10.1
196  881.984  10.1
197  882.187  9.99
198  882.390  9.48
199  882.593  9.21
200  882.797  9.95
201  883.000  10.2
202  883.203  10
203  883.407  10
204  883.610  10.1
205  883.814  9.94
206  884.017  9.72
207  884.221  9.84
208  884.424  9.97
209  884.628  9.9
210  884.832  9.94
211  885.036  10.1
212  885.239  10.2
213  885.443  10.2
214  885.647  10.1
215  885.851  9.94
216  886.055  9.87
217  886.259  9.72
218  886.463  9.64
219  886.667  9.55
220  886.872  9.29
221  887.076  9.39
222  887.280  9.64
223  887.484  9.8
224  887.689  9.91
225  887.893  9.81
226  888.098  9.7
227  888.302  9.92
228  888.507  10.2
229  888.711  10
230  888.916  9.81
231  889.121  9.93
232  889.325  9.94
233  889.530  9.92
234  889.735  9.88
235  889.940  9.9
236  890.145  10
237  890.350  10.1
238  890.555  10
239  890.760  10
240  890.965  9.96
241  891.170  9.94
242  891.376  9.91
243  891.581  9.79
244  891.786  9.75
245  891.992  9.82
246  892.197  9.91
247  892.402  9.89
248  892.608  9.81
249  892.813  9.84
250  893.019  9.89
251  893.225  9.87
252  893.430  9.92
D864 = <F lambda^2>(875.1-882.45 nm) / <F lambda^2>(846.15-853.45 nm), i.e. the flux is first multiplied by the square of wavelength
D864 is 1.0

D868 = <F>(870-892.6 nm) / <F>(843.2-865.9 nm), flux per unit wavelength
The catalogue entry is 0.99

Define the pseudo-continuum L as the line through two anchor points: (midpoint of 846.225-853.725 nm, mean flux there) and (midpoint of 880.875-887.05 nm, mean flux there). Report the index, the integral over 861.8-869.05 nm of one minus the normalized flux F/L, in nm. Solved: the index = 0.12 nm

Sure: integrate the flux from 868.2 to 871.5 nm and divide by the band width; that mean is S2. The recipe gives 9.76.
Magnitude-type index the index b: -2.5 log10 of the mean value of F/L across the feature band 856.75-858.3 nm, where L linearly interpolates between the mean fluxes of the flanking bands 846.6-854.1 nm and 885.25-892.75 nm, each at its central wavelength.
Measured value -0.02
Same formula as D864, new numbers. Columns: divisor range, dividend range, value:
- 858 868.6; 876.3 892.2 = 1.04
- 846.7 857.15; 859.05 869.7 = 1.03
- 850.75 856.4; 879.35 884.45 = 1.08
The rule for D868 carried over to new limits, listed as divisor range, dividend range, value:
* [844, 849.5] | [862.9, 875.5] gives 0.95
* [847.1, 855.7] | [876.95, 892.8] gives 1.01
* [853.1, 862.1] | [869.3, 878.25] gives 1.01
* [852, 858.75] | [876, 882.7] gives 1.01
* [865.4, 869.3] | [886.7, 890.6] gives 1.06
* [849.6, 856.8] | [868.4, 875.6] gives 1.02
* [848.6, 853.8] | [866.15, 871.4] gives 0.95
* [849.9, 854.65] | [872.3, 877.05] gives 1.04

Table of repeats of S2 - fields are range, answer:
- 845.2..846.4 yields 10.4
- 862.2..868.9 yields 9.77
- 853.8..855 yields 8.01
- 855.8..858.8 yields 10.2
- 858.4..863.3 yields 10.2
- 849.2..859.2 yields 9.76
